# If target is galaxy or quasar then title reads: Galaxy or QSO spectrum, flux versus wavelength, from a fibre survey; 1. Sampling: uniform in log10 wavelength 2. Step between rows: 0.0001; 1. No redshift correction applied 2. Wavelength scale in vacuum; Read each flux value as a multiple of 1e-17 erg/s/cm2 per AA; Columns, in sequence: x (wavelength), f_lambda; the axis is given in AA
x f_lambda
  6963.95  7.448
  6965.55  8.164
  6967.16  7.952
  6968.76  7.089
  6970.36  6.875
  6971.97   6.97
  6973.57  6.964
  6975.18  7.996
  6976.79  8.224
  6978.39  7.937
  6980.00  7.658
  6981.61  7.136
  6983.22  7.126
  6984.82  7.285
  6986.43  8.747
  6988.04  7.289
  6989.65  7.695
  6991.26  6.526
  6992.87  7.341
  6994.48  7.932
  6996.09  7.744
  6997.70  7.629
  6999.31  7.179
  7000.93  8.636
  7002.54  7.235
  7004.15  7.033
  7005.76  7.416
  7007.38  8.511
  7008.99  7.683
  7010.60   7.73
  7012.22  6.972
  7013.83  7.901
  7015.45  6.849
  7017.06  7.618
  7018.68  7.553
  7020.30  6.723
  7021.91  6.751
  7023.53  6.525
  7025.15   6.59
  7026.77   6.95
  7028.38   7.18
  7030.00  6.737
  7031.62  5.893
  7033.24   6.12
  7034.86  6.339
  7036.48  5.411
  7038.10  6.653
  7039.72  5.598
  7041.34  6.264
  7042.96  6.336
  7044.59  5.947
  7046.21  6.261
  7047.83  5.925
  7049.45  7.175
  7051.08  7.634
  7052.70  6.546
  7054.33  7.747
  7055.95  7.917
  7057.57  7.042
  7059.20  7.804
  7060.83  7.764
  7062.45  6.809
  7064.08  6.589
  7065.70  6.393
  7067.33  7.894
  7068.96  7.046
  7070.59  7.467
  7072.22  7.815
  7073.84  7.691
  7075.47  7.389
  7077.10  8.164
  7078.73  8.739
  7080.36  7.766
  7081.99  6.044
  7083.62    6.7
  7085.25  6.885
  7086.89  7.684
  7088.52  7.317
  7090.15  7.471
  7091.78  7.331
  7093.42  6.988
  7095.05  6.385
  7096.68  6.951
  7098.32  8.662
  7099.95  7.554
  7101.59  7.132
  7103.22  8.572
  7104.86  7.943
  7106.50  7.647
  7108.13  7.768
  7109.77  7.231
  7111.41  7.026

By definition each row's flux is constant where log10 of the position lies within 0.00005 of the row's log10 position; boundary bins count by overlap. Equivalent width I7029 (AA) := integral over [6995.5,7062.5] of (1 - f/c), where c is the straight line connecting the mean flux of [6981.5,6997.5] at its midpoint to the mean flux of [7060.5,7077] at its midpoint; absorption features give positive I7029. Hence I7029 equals 3.6 AA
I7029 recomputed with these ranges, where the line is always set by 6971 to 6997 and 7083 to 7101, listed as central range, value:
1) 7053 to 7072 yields 0.1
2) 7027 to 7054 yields 3.6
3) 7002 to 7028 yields 0.7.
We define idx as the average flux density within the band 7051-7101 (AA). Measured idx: 7.36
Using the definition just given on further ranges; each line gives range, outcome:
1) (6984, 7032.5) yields 7.33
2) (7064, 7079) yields 7.52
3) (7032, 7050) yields 6.16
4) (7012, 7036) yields 6.82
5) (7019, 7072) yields 6.77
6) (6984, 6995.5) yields 7.55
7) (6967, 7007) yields 7.51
